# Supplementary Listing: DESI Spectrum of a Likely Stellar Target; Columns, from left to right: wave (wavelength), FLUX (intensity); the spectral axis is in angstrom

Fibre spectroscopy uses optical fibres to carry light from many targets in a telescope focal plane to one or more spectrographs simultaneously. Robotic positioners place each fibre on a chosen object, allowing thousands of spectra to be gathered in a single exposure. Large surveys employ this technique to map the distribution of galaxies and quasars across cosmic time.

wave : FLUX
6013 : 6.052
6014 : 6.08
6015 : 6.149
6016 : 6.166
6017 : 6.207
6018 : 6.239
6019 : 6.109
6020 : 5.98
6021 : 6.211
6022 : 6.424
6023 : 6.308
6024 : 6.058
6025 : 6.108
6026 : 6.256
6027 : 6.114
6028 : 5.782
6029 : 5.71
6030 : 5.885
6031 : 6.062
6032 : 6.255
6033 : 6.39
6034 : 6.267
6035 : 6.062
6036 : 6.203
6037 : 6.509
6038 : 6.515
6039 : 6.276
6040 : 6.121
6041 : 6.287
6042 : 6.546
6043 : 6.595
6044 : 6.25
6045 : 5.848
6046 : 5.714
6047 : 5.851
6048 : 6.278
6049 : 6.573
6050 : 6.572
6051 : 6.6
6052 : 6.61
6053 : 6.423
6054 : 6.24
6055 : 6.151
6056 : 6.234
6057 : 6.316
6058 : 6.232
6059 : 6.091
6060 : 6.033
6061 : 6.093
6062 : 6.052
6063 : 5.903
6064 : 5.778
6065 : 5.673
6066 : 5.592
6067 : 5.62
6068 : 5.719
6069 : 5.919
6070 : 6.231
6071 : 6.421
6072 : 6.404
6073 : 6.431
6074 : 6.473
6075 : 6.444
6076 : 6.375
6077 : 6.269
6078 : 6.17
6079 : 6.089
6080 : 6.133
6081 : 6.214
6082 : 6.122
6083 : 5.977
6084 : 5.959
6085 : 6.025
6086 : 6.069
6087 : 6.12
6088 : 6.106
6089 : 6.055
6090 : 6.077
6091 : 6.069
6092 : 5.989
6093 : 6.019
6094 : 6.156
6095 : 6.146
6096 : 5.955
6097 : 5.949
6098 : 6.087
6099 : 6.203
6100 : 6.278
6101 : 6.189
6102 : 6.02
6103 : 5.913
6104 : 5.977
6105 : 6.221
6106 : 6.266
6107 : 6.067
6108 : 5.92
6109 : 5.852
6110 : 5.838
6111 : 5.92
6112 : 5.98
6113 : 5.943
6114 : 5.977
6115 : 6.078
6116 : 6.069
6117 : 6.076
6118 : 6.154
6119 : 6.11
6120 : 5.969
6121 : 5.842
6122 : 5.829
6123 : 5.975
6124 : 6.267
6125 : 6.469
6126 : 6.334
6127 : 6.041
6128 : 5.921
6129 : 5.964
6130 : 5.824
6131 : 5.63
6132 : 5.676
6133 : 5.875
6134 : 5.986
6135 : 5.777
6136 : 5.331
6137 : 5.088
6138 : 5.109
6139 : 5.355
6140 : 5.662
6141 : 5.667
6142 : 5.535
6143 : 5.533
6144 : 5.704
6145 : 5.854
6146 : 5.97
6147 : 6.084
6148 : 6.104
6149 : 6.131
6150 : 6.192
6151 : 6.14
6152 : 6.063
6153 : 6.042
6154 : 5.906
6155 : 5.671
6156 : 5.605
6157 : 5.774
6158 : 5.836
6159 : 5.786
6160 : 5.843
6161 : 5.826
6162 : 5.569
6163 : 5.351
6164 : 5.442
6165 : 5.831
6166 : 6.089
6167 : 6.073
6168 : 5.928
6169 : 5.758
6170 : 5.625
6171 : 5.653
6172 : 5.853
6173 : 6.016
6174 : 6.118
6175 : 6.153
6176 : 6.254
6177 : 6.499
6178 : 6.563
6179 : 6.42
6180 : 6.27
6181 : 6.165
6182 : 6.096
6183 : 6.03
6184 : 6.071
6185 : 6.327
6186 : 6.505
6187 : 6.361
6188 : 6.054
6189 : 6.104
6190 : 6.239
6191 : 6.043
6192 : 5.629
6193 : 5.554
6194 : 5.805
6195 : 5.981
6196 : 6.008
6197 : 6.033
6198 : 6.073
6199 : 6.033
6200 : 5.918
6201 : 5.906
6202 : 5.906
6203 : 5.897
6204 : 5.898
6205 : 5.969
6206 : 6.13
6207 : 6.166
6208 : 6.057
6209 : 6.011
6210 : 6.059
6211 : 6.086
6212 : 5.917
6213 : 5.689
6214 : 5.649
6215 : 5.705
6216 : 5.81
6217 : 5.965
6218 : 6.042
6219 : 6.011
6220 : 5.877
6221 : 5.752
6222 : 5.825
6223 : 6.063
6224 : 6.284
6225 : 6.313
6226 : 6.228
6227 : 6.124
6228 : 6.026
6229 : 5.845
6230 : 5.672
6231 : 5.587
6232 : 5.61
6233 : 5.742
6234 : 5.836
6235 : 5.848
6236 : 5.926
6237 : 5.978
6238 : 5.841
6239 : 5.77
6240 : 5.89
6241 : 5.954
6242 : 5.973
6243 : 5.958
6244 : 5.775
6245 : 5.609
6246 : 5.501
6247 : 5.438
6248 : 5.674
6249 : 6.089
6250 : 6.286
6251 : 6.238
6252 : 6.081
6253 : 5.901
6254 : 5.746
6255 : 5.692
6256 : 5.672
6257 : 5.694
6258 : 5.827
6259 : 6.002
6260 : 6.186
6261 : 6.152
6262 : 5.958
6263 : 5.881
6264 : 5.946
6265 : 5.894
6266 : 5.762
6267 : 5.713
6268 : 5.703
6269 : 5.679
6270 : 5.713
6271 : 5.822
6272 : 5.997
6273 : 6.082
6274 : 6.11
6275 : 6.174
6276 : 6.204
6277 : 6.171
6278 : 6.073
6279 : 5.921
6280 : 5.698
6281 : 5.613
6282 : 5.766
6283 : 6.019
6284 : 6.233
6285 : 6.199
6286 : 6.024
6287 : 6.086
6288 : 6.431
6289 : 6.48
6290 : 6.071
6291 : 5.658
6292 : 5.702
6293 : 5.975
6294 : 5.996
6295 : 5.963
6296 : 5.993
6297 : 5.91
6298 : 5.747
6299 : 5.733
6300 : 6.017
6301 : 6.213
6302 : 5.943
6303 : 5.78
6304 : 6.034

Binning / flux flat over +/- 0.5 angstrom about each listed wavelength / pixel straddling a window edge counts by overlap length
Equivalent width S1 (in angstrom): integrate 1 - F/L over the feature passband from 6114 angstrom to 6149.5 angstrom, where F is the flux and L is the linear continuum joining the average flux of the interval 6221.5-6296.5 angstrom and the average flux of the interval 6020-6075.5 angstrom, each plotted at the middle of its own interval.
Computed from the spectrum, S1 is 1.3 angstrom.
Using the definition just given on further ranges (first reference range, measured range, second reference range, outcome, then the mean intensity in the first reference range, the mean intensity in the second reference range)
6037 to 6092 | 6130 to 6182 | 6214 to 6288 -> 1.62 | 6.17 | 5.91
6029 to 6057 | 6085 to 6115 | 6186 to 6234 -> 0.54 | 6.26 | 5.95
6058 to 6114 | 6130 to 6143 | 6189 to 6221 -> 0.96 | 6.07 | 5.94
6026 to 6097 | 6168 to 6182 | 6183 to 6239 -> -0.21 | 6.15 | 5.96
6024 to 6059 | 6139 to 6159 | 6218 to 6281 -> 0.68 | 6.23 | 5.9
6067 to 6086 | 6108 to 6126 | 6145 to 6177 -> 0.04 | 6.17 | 5.9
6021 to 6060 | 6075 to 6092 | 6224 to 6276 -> 0.10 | 6.23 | 5.89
